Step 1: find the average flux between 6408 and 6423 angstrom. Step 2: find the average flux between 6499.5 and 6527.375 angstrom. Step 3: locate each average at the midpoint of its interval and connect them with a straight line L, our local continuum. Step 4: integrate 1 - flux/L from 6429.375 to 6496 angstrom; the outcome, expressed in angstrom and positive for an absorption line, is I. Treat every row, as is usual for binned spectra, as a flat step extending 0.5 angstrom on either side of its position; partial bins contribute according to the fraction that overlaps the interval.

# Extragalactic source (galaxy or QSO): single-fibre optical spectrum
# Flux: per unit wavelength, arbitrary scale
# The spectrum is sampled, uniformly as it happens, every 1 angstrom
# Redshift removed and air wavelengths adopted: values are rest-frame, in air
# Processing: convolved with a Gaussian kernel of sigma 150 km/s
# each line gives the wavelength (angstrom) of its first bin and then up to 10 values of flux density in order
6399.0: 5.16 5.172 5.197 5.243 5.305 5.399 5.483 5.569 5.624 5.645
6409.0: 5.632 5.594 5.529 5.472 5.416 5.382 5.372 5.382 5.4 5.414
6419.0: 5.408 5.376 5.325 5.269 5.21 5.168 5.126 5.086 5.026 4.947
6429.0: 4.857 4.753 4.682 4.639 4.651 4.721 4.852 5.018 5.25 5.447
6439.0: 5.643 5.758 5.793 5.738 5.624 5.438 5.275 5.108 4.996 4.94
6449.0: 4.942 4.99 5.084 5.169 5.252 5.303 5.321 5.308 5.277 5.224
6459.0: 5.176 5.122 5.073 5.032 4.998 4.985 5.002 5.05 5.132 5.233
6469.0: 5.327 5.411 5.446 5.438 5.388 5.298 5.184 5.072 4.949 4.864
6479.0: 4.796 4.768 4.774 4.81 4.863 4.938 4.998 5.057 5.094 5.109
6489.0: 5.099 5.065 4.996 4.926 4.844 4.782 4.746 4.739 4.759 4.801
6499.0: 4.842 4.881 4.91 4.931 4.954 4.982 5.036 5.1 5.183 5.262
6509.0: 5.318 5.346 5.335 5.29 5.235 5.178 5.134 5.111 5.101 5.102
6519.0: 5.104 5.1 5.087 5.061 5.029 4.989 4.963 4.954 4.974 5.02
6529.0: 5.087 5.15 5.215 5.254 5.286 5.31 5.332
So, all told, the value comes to 2.1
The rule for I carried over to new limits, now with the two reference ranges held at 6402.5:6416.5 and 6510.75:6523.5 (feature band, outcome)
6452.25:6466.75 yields 0.5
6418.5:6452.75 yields 1.6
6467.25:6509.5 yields 1.7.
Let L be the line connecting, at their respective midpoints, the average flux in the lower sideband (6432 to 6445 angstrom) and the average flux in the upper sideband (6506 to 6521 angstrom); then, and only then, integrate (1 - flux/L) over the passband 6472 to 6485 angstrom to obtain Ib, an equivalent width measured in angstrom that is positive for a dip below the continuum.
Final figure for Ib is 0.6 angstrom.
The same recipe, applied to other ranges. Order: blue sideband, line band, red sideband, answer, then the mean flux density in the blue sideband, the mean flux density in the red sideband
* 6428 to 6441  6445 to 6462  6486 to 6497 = -0.4 angstrom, 5.05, 4.94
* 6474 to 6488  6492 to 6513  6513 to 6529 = 0.0 angstrom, 4.96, 5.07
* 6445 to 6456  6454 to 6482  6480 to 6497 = -0.6 angstrom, 5.13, 4.92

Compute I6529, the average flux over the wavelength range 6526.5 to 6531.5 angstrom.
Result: 5.09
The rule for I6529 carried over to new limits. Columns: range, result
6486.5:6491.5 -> 5.07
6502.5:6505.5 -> 4.99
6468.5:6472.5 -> 5.41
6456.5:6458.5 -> 5.25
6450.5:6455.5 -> 5.23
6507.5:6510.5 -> 5.31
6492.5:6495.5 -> 4.79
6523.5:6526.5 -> 4.97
